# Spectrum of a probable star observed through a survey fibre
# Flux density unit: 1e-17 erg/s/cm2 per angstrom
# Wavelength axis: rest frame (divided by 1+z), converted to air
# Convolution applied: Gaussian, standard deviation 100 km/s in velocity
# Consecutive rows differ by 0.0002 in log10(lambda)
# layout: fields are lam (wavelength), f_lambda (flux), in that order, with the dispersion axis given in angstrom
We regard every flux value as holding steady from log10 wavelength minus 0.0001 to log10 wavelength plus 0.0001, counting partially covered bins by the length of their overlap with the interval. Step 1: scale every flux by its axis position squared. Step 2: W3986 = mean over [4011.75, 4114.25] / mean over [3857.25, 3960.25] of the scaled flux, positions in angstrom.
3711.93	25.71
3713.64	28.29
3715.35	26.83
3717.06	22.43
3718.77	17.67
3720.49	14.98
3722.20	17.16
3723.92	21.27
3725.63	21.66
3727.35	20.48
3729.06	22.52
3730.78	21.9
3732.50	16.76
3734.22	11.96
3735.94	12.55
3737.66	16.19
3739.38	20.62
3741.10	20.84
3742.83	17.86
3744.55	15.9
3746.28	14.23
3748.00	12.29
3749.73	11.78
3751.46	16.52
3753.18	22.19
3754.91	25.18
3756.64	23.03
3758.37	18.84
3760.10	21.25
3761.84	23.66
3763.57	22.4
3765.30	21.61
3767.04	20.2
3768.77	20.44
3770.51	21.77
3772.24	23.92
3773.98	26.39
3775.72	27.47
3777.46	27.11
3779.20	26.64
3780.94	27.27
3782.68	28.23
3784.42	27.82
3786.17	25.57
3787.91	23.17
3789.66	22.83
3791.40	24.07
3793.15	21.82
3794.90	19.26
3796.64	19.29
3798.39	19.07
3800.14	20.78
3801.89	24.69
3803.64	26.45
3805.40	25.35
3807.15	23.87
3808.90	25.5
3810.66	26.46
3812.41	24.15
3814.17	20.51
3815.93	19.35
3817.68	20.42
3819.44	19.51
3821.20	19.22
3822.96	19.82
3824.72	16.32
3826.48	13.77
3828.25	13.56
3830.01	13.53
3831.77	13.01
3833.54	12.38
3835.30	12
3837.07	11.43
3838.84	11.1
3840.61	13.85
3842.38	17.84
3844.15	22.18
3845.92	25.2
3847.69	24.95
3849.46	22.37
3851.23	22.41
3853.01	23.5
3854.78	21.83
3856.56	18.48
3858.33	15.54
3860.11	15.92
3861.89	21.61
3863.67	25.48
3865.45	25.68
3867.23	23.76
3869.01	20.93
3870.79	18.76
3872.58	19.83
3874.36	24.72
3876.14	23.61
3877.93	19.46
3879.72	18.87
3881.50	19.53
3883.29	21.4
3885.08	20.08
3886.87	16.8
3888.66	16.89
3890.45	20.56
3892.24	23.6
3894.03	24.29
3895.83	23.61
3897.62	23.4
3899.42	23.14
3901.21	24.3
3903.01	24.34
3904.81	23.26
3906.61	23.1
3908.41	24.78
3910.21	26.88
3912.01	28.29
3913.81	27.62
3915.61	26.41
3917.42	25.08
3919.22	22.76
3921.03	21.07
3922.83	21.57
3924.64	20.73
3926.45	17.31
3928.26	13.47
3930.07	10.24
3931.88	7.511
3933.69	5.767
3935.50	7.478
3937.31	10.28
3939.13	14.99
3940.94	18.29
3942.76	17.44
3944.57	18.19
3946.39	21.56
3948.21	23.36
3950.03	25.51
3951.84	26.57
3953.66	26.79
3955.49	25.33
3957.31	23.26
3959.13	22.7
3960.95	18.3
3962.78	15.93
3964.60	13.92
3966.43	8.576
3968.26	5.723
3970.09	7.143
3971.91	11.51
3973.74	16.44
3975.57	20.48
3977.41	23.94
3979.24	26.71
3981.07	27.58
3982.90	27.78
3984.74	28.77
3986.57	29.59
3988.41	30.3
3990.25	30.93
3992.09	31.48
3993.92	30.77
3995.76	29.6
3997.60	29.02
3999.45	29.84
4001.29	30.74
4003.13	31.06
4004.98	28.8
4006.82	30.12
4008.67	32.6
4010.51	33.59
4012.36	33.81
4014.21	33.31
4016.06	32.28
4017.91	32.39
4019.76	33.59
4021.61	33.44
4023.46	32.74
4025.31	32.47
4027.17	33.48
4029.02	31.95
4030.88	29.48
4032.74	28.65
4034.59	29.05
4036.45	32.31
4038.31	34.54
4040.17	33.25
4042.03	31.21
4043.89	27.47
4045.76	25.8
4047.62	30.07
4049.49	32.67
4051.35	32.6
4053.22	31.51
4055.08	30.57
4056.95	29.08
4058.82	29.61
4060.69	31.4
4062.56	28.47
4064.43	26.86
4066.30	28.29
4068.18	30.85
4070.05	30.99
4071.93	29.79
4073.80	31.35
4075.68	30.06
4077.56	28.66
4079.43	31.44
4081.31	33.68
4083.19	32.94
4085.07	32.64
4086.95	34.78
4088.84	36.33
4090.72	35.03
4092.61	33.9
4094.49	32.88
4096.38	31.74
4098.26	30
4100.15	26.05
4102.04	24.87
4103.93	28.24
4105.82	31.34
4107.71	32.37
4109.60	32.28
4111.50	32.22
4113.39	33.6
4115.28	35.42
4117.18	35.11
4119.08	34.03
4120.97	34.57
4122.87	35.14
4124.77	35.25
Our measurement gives 1.63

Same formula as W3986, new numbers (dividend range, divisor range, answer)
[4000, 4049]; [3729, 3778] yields 1.82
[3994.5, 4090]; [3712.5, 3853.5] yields 1.74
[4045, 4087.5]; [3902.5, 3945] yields 1.73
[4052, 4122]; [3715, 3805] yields 1.76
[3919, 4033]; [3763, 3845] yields 1.25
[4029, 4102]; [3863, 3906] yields 1.54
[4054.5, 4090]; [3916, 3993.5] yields 1.66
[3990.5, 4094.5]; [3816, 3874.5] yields 1.84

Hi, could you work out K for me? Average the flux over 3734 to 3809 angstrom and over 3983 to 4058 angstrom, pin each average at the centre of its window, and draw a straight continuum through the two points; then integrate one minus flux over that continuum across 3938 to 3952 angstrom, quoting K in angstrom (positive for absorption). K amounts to 4.0 angstrom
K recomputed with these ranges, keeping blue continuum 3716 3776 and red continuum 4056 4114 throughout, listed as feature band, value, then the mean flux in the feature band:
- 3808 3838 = 6.0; 17.7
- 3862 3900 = 3.9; 21.6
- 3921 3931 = 3.3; 17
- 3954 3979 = 9.3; 16.9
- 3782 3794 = -2.2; 24.7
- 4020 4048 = -1.8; 31.1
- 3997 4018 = -2.3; 31.5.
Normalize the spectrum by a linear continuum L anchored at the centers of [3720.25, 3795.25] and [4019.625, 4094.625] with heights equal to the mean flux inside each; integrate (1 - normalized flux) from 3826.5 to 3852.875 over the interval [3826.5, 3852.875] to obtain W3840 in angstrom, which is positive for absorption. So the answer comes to 7.7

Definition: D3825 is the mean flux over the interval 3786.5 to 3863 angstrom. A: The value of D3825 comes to 19.8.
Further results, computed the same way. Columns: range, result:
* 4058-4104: 30.9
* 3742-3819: 22.2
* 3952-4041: 27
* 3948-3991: 21.5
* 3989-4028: 31.7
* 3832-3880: 19.7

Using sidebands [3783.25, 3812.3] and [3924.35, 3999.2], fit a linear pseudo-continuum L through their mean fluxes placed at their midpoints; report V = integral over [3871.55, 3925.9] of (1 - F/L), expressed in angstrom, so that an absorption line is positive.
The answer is -3.0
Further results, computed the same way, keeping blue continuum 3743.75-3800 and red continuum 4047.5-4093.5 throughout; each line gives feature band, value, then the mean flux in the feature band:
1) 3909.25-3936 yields 7.7 angstrom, 19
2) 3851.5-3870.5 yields 2.7 angstrom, 21.2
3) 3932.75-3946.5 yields 6.8 angstrom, 13.8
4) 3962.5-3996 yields 7.8 angstrom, 21.9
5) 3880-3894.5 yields 3.0 angstrom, 20.2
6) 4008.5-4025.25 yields -1.9 angstrom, 33.1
